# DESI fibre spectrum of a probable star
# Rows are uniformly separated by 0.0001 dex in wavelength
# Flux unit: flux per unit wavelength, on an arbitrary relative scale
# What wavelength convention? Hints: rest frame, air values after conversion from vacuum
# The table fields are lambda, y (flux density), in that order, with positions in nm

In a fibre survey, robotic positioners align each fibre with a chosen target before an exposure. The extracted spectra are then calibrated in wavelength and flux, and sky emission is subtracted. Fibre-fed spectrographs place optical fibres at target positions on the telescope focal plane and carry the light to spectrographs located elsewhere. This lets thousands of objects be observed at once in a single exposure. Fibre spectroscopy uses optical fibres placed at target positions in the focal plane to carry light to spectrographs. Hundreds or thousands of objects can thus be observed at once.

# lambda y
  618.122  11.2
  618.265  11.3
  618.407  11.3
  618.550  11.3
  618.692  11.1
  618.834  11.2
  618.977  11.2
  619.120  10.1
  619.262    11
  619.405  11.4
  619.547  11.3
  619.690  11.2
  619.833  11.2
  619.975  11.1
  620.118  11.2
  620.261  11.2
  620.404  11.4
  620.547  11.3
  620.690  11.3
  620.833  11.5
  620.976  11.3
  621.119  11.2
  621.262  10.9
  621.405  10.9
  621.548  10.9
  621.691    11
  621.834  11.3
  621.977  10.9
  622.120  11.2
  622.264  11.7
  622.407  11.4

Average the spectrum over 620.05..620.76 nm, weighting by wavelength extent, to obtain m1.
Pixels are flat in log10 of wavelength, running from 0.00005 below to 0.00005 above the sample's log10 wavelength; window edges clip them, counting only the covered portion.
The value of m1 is 11.3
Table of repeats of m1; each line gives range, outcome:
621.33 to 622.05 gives 11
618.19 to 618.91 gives 11.2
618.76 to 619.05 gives 11.2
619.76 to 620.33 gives 11.2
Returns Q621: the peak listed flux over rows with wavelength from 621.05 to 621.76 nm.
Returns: 11.2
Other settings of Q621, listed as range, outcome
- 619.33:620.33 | 11.4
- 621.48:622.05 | 11.3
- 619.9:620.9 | 11.5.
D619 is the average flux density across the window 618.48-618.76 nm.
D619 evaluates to 11.2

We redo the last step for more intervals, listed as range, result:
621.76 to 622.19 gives 11.1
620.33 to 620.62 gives 11.3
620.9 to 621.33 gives 11.1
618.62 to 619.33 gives 10.9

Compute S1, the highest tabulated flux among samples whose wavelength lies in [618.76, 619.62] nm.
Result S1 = 11.4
